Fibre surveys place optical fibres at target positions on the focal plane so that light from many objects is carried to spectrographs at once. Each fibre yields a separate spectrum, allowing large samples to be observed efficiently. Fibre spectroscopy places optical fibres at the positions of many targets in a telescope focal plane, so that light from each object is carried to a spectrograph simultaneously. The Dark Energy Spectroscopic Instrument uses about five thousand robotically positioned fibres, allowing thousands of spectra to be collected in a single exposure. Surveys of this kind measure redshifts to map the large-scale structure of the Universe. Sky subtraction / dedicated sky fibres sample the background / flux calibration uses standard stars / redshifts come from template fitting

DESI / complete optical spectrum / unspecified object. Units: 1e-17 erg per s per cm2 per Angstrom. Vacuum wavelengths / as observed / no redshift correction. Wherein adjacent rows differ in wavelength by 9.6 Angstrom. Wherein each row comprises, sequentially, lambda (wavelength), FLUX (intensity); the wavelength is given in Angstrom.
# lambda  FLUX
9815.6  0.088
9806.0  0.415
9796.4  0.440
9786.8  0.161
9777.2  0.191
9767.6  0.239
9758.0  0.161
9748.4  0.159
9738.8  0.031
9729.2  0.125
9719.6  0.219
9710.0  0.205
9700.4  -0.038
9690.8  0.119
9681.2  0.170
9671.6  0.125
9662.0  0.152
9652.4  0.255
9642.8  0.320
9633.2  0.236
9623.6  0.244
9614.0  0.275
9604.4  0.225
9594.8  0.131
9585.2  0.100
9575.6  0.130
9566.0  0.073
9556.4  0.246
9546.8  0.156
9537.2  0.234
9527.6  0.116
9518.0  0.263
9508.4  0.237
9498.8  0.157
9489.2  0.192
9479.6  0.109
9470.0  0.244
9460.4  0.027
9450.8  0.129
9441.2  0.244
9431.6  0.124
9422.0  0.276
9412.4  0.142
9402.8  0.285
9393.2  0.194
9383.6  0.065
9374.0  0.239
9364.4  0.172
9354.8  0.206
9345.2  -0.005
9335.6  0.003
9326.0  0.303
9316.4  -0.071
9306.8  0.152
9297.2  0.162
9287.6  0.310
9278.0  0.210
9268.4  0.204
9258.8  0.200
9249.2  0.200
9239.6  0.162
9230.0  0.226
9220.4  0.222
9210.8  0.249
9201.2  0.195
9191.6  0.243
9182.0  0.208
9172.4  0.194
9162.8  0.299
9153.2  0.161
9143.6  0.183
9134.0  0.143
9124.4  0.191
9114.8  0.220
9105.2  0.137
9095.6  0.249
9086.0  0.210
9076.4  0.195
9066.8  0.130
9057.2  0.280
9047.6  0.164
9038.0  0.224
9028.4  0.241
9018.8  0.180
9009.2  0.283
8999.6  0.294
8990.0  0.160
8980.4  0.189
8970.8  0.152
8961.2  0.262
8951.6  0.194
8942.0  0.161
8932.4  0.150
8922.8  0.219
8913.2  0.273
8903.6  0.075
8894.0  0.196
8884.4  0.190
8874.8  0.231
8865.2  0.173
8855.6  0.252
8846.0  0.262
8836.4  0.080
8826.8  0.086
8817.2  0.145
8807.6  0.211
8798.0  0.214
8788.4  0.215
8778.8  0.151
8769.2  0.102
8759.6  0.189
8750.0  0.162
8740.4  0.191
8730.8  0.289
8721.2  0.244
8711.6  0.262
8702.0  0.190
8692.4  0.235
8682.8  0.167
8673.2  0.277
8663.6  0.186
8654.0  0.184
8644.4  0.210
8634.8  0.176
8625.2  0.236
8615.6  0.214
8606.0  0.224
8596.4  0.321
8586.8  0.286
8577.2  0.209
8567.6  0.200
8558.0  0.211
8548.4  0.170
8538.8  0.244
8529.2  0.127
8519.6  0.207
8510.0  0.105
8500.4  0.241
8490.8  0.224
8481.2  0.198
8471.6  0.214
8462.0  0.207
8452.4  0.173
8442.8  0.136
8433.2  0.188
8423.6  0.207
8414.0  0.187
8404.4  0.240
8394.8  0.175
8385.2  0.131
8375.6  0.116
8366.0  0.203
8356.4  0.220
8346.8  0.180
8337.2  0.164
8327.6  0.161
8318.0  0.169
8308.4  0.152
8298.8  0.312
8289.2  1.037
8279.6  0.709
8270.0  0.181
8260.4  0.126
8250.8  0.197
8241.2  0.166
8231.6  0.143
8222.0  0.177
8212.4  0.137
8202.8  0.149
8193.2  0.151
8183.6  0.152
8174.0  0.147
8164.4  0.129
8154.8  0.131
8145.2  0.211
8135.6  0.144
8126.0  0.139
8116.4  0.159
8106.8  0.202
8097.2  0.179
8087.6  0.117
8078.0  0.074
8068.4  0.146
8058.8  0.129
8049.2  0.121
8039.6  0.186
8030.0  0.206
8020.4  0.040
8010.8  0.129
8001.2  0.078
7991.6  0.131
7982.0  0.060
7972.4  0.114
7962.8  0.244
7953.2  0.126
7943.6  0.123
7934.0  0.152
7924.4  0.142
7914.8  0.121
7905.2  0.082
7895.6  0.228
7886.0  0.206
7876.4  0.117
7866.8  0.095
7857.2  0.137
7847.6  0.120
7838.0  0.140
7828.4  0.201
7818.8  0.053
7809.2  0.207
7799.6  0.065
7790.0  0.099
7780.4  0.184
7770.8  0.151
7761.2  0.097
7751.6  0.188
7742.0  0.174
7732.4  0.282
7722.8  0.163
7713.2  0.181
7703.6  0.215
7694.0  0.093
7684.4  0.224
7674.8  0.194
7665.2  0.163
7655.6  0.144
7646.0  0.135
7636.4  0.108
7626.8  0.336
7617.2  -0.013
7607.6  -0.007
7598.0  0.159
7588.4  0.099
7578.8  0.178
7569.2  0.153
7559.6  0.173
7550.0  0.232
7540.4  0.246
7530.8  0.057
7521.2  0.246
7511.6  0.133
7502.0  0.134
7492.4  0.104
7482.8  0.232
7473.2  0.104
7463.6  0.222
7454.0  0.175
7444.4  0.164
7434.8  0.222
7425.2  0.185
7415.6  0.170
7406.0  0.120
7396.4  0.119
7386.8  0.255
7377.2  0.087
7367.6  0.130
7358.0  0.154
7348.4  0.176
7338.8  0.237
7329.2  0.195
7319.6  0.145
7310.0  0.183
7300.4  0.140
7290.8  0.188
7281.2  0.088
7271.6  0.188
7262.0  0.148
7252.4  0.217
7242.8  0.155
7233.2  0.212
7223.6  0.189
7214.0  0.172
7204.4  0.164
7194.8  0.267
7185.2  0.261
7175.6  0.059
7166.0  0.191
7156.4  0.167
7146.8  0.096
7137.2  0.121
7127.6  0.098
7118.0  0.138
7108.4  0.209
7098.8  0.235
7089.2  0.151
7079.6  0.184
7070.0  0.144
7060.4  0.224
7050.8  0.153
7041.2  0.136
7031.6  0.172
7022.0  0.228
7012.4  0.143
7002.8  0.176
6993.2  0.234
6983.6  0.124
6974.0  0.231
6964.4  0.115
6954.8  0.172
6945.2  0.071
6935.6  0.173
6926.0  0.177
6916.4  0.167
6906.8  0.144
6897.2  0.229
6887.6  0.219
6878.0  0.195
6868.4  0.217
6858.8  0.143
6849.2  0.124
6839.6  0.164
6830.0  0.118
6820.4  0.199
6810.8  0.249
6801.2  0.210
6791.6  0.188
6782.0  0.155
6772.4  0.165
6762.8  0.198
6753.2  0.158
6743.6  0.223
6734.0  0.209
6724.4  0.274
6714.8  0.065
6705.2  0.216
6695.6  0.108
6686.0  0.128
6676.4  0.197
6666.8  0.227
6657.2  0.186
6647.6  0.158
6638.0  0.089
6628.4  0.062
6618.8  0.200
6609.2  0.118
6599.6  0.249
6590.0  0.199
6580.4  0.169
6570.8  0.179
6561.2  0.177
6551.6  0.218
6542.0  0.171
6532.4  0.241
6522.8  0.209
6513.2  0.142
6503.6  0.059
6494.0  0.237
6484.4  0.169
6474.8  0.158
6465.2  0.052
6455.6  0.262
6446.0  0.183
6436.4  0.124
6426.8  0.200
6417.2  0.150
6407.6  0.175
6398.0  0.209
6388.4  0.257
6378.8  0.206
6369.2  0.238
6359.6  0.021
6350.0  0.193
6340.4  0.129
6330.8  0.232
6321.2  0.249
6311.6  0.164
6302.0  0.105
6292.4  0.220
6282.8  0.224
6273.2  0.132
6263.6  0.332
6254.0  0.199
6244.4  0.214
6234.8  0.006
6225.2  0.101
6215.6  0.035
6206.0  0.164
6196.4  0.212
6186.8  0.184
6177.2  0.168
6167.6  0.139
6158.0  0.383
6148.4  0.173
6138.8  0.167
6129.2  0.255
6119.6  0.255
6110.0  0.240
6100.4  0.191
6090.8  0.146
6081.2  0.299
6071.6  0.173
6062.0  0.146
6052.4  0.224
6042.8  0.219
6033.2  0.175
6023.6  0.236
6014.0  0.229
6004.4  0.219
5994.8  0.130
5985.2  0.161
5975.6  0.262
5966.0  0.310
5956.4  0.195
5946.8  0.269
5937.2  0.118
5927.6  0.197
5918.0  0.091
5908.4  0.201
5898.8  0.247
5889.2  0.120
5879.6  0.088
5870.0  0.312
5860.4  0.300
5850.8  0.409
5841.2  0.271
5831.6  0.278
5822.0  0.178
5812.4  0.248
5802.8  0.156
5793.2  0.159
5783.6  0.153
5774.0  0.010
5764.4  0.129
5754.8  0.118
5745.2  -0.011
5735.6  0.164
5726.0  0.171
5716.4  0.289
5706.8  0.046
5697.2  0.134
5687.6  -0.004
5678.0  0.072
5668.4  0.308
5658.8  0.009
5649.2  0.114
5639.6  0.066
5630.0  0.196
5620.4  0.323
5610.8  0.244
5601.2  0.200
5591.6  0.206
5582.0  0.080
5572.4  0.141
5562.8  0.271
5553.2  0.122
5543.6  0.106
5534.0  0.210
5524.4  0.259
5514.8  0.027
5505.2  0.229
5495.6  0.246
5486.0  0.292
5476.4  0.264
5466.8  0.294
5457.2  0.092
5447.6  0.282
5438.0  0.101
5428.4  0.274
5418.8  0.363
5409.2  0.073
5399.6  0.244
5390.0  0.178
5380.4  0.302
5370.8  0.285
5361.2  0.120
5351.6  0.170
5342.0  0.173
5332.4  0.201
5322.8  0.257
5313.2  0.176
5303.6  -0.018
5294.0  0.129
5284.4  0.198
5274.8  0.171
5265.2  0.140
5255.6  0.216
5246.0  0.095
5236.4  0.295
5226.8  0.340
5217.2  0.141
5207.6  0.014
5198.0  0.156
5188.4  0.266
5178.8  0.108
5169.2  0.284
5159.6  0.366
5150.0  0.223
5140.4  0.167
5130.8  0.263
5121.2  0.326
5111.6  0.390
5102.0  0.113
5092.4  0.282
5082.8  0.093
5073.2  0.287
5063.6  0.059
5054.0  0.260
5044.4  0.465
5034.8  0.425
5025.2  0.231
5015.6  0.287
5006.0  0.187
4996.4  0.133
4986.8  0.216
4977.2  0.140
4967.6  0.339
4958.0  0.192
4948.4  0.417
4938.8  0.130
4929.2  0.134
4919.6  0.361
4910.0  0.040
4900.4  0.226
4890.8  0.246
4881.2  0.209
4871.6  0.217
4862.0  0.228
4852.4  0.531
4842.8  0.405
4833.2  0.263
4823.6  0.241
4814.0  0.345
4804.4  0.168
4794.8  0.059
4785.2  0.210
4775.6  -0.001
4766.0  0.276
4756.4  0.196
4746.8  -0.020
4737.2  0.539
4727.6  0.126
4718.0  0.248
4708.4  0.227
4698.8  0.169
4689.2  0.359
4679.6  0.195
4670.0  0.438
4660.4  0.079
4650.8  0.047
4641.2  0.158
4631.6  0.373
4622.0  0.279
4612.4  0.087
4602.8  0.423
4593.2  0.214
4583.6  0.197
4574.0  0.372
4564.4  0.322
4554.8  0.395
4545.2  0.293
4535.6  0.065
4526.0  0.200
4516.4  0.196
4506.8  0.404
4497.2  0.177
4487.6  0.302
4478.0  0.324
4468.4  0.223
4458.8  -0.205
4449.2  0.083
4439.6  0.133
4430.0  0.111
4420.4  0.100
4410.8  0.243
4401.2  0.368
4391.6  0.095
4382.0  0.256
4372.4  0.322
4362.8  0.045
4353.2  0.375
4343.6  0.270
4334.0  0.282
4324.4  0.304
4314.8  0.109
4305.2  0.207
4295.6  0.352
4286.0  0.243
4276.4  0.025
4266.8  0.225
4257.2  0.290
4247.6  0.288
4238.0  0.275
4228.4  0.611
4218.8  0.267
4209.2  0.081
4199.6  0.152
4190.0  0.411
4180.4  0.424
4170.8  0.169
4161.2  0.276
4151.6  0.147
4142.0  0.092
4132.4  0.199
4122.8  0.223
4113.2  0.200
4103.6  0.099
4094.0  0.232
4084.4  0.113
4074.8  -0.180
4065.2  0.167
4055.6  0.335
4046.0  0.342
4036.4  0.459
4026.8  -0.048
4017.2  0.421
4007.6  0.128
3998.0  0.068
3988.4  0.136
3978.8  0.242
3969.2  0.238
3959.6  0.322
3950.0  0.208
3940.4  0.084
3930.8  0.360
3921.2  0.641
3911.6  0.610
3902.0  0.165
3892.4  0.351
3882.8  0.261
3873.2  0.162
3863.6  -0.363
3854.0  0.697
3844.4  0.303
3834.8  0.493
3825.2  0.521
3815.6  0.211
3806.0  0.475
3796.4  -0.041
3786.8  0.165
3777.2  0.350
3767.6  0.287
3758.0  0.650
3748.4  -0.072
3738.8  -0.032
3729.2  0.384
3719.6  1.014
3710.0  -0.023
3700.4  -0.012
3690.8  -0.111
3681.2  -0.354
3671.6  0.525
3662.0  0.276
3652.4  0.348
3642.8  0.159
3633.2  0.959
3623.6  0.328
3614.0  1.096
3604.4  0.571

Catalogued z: 1.222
